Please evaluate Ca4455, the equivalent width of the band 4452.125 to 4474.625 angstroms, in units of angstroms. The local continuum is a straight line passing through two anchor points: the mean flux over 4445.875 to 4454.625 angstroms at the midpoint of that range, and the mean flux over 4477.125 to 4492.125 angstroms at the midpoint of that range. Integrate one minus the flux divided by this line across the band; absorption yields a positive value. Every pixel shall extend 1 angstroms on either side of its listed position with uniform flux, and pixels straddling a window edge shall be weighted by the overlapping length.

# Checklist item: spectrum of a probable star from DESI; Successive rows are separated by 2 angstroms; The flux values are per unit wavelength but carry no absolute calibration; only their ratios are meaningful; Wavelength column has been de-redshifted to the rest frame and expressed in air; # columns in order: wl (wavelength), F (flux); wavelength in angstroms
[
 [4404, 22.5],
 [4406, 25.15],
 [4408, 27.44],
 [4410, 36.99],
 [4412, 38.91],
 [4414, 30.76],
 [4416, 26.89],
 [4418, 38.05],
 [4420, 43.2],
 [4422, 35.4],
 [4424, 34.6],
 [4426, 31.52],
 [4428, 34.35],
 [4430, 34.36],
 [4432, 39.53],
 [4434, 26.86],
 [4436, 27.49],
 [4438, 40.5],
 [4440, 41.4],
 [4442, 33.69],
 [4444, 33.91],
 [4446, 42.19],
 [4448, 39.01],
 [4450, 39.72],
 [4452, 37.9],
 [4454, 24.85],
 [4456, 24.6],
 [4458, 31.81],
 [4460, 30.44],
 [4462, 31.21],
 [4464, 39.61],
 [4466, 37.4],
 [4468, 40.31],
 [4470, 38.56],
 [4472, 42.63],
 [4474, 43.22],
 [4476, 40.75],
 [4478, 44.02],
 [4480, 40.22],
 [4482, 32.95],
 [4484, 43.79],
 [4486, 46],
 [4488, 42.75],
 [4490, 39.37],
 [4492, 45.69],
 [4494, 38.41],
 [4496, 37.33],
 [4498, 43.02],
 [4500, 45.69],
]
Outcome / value 2.2 angstroms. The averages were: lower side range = 36.7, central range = 34.9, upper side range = 41.6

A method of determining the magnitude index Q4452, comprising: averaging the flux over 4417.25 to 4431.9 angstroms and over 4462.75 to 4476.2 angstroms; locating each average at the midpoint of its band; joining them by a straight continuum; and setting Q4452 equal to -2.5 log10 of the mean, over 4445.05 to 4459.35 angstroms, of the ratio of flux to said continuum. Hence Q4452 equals 0.13 mag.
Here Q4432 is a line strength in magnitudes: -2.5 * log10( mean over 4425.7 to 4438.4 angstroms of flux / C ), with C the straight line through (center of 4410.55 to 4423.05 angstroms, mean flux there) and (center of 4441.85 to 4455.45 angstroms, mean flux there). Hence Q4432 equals 0.073 mag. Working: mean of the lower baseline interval 35.6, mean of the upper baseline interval 35.7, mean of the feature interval 33.3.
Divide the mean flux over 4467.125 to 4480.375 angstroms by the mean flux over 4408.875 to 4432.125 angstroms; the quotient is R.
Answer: 1.18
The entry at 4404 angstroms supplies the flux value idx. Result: 22.5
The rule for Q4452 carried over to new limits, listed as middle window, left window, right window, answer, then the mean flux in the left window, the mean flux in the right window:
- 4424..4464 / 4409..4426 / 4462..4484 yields 0.10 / 35.4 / 39.7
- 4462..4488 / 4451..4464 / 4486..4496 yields -0.12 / 30.9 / 41.6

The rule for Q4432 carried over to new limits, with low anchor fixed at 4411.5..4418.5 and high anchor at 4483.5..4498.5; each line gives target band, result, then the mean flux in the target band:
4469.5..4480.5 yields -0.045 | 41.8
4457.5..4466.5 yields 0.135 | 34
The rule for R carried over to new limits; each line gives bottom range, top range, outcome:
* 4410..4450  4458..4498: 1.11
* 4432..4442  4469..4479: 1.21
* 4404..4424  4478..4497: 1.23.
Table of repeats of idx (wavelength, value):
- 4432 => 39.53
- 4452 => 37.9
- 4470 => 38.56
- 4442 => 33.69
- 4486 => 46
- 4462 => 31.21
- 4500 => 45.69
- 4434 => 26.86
